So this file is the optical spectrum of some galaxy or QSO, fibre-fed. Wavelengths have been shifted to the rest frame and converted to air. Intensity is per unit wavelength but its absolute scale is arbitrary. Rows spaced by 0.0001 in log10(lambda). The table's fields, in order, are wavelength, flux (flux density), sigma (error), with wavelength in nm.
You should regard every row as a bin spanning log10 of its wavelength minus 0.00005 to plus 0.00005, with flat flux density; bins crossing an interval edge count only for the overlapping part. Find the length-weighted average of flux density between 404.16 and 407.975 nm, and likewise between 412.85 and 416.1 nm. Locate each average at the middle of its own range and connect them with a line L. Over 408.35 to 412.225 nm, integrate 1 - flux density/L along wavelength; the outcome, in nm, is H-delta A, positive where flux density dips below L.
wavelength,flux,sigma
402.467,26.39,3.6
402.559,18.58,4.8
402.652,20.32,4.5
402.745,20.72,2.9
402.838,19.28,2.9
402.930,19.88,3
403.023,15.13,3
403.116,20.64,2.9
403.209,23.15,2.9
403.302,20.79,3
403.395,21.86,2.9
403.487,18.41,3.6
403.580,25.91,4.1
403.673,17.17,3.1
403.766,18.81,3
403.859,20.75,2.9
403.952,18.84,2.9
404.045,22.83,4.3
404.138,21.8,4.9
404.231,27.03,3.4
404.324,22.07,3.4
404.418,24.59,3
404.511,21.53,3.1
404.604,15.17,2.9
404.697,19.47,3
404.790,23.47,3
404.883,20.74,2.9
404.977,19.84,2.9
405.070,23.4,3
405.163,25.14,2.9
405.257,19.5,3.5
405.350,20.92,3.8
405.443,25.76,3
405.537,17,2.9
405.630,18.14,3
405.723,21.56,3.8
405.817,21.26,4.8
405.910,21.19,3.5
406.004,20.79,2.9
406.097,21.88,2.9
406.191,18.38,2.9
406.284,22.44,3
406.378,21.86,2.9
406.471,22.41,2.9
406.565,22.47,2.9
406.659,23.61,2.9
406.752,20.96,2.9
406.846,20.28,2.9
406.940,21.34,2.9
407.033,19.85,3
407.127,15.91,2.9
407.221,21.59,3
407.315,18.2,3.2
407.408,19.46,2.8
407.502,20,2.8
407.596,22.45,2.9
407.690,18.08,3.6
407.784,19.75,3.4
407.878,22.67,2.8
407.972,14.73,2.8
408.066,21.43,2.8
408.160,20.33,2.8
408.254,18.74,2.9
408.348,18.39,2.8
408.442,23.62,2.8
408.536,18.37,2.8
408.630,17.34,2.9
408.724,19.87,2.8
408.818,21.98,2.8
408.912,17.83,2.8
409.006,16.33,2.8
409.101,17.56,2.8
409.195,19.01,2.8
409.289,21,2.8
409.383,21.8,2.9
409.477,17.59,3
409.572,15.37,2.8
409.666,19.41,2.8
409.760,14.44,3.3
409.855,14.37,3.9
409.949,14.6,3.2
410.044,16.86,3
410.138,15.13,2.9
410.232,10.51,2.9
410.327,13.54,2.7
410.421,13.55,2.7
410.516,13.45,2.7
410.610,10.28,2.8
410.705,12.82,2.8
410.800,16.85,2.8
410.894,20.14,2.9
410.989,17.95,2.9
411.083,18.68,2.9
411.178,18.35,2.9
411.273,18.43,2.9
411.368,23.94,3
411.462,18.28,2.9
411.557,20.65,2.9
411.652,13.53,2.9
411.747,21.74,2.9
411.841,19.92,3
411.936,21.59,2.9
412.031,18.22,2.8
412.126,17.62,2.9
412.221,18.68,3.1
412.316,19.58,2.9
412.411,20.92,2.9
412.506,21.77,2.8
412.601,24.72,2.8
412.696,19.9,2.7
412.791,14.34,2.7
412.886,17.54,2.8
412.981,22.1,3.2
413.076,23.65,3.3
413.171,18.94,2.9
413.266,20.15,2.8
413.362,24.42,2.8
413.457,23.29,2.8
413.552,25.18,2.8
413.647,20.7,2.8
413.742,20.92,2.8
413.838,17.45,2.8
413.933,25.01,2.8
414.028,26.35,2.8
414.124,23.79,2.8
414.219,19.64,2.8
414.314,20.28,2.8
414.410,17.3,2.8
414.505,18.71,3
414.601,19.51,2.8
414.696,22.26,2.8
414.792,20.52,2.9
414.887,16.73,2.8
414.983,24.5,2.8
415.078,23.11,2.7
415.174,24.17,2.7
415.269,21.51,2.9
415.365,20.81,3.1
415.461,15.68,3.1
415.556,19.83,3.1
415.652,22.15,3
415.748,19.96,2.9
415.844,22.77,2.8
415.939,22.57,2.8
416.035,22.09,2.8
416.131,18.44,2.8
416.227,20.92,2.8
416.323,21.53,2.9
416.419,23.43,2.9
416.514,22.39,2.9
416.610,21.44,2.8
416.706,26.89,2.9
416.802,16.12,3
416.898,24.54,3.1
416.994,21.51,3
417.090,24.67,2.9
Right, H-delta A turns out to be 0.65 nm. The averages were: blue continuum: 21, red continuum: 21.3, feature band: 17.6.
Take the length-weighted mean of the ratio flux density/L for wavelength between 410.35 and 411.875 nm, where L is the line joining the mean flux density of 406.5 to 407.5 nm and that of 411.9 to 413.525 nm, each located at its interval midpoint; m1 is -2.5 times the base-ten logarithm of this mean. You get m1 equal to 0.18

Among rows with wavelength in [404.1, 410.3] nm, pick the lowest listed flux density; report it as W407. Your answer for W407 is 10.51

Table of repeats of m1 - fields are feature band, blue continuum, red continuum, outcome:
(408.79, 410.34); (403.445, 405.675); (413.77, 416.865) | 0.24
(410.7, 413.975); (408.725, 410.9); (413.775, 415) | -0.07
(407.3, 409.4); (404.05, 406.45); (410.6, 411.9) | 0.01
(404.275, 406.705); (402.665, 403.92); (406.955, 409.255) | -0.08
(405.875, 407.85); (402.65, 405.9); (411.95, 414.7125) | 0.01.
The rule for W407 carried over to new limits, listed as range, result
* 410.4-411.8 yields 10.28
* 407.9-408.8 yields 14.73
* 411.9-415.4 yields 14.34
